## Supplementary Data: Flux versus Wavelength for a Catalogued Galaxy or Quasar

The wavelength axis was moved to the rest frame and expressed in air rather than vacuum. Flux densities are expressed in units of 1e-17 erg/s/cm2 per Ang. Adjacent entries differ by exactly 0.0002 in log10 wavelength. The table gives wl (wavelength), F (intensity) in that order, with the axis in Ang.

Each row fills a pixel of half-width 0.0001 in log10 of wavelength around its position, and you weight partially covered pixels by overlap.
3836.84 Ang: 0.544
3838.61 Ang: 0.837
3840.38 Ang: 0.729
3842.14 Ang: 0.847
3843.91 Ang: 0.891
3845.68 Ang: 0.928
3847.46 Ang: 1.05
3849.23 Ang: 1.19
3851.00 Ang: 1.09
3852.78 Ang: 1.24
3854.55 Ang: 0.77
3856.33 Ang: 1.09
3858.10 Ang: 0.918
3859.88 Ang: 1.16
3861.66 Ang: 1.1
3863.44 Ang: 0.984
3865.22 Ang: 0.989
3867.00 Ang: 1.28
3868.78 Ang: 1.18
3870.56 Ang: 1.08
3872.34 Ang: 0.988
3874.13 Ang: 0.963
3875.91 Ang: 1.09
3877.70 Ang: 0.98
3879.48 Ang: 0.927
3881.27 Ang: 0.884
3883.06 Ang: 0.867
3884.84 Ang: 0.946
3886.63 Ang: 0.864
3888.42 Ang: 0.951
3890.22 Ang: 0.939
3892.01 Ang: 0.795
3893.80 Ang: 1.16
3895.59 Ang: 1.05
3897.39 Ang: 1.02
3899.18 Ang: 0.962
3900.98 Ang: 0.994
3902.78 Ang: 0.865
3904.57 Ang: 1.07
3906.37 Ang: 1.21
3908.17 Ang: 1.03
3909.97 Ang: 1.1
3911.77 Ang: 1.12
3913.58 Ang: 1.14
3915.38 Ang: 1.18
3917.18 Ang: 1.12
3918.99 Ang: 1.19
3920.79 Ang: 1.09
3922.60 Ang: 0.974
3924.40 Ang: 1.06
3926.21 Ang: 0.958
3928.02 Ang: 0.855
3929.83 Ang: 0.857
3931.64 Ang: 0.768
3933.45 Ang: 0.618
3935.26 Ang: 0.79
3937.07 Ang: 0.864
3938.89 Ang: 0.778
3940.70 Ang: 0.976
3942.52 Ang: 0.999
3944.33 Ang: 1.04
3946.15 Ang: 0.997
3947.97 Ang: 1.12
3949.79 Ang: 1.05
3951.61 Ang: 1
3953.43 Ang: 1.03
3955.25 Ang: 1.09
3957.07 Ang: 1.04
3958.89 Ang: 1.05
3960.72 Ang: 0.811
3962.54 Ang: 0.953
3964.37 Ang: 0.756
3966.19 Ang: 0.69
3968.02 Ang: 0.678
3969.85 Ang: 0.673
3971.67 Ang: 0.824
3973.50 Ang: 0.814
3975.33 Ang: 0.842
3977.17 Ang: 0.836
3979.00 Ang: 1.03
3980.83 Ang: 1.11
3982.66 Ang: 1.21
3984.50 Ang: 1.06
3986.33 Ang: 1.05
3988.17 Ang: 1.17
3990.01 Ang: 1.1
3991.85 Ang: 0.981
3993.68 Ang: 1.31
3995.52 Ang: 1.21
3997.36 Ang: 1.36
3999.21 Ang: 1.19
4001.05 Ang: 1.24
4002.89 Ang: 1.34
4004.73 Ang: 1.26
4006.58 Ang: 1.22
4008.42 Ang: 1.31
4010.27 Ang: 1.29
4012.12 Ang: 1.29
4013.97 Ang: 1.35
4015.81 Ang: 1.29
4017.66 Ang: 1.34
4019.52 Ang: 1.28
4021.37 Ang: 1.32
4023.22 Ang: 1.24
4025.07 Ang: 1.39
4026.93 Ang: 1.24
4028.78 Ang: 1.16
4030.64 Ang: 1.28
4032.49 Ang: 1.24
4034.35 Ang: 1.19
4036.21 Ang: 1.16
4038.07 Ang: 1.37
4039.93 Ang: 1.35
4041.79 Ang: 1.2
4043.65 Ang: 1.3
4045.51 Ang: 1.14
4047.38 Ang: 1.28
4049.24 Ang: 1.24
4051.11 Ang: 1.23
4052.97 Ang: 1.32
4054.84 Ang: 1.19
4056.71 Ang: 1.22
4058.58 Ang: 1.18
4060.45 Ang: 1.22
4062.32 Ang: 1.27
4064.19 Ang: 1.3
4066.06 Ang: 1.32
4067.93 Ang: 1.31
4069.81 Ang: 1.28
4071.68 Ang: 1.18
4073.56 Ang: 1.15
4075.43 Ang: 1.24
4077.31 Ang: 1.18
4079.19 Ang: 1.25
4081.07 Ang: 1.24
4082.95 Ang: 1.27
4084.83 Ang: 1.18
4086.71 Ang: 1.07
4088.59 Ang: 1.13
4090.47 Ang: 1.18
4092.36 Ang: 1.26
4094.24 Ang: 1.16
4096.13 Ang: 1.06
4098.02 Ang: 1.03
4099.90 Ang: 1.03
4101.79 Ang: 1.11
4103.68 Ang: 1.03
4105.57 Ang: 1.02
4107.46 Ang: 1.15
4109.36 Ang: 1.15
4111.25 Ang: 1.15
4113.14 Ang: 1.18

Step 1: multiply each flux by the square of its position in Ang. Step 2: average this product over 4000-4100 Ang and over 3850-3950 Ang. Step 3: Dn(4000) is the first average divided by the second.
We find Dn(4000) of 1.33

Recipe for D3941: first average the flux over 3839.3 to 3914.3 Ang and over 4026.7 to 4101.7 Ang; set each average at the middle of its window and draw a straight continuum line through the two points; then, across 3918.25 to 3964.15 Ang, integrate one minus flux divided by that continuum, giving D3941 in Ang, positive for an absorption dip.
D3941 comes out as 5.32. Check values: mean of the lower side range 1.01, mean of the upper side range 1.21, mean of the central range 0.954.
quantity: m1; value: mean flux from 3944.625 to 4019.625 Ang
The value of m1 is 1.08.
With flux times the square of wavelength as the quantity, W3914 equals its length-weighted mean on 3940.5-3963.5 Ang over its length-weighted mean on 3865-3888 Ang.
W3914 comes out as 1.0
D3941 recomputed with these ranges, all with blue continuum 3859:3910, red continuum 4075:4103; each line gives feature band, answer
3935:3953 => 1.5 Ang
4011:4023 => -2.2 Ang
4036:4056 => -2.3 Ang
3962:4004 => 2.4 Ang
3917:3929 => 0.1 Ang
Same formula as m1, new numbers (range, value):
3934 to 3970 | 0.921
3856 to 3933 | 1.01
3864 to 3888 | 1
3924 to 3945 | 0.874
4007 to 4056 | 1.27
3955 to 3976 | 0.844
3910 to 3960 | 0.992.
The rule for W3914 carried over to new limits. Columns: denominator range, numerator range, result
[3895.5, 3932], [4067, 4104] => 1.23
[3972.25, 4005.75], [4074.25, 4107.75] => 1.08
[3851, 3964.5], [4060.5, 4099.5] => 1.31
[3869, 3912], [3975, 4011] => 1.23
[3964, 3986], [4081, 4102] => 1.36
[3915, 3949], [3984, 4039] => 1.35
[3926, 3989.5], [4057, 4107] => 1.35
